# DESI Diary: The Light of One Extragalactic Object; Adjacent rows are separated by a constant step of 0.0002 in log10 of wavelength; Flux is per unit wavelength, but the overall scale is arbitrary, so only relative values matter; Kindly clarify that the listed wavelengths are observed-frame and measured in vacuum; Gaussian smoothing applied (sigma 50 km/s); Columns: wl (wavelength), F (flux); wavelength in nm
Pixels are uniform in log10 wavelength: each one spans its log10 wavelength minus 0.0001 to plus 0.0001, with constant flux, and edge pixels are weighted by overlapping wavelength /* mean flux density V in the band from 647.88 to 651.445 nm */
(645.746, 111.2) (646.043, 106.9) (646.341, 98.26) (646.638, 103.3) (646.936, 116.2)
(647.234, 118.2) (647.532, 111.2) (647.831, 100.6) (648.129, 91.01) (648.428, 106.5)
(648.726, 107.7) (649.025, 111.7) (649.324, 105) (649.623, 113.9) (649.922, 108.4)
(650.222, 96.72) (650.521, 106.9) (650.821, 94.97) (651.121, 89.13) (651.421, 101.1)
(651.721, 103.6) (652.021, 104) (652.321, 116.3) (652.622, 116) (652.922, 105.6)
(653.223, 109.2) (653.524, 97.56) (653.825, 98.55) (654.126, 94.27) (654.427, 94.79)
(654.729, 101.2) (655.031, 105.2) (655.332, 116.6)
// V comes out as 103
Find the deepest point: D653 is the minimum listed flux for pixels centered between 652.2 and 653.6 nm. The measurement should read 97.56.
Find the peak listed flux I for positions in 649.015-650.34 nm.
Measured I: 113.9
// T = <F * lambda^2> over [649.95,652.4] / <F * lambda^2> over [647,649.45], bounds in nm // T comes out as 0.96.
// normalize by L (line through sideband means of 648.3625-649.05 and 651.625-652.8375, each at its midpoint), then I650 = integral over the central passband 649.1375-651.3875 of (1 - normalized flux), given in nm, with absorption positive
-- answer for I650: 0.142 nm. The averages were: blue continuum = 108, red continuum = 110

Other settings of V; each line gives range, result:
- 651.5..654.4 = 105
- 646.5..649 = 107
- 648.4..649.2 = 109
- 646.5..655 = 104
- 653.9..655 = 97.8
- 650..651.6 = 98.3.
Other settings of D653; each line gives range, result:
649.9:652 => 89.13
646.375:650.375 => 91.01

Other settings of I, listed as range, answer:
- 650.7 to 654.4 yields 116.3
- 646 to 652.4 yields 118.2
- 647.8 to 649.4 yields 111.7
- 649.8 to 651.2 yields 108.4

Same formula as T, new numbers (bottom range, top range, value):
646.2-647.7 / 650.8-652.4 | 0.94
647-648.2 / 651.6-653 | 1.04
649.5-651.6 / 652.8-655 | 1.00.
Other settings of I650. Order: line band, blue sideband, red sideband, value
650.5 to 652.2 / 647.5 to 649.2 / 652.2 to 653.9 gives 0.105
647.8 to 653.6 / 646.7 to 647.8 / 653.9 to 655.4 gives 0.155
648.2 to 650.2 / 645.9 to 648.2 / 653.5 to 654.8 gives -0.077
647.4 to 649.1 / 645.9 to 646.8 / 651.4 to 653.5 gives 0.001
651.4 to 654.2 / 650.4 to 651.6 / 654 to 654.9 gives -0.220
